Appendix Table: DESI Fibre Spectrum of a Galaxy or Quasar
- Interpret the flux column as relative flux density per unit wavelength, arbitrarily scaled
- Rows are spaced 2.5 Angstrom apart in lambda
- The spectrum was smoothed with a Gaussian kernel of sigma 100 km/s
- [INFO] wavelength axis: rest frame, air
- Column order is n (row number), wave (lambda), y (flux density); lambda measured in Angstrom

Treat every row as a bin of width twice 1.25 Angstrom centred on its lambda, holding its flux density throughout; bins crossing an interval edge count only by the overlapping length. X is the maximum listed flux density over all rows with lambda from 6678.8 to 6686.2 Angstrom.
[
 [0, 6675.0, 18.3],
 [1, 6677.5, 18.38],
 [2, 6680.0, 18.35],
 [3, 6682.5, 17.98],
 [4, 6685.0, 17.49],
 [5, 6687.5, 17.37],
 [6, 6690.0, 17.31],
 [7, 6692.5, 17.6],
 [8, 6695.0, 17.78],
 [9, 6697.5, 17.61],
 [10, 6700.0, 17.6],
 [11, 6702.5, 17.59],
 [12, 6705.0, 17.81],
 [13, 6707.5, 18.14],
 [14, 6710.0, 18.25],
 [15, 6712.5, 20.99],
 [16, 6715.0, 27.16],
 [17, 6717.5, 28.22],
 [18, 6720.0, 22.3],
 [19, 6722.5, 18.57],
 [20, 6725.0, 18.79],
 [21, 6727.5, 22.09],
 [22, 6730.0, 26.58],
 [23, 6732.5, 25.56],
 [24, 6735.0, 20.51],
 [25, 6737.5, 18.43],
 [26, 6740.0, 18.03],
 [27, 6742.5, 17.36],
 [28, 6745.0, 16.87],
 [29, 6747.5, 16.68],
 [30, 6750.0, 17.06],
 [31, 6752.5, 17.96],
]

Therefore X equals 18.35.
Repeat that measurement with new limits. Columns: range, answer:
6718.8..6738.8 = 26.58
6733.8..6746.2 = 20.51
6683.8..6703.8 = 17.78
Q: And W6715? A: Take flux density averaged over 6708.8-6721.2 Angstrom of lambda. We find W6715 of 23.4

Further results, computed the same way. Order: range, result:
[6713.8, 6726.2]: 23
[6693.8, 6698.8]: 17.7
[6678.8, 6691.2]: 17.7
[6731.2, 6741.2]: 20.7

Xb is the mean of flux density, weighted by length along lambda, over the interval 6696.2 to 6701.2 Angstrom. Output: 17.6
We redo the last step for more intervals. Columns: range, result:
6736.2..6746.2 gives 17.7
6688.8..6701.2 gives 17.6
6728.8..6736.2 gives 24.2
